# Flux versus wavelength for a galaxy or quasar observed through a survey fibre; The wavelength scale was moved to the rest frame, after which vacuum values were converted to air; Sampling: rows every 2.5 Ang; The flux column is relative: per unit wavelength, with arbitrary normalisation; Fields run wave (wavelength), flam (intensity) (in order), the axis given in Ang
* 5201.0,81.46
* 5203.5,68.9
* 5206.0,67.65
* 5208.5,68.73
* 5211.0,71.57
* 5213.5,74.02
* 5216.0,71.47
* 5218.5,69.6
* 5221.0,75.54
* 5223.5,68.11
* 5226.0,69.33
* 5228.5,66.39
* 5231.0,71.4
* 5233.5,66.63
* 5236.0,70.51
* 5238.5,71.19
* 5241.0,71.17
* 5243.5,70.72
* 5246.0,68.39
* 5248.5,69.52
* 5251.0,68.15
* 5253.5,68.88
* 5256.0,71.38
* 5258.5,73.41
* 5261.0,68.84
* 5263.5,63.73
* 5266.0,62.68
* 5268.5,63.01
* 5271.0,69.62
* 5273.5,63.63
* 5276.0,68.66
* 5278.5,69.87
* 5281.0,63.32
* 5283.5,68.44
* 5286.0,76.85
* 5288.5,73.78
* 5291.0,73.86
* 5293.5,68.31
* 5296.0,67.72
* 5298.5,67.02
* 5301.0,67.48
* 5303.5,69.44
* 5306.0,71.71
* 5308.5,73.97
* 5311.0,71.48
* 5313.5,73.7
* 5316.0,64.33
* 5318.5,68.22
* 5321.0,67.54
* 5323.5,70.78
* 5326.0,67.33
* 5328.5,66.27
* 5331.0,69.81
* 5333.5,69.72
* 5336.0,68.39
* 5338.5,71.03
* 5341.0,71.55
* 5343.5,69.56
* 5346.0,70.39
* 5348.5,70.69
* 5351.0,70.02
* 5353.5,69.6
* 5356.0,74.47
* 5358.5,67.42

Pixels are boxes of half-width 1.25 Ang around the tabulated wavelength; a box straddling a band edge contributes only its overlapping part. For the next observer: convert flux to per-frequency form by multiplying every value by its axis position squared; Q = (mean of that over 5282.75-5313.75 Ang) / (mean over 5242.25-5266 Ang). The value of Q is 1.05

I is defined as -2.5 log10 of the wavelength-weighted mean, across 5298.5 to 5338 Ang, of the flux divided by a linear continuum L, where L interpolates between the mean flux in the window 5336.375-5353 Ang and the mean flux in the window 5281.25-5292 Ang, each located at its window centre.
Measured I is 0.030 mag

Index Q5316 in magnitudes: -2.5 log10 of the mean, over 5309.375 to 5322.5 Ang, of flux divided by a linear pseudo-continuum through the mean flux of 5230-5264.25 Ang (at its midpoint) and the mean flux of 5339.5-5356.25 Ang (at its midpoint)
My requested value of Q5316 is 0.02 mag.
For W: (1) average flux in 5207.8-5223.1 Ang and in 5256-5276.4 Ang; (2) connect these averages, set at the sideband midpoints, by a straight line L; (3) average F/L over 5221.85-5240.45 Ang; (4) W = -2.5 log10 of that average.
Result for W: 0.01 mag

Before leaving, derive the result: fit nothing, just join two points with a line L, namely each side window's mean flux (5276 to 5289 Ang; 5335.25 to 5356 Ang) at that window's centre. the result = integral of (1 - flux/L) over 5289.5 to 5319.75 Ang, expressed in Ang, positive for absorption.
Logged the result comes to 0.2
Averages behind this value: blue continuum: 70.1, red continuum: 70.5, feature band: 69.8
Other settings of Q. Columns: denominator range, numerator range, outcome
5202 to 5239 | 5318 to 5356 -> 1.04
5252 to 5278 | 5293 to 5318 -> 1.05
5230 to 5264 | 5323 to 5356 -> 1.04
